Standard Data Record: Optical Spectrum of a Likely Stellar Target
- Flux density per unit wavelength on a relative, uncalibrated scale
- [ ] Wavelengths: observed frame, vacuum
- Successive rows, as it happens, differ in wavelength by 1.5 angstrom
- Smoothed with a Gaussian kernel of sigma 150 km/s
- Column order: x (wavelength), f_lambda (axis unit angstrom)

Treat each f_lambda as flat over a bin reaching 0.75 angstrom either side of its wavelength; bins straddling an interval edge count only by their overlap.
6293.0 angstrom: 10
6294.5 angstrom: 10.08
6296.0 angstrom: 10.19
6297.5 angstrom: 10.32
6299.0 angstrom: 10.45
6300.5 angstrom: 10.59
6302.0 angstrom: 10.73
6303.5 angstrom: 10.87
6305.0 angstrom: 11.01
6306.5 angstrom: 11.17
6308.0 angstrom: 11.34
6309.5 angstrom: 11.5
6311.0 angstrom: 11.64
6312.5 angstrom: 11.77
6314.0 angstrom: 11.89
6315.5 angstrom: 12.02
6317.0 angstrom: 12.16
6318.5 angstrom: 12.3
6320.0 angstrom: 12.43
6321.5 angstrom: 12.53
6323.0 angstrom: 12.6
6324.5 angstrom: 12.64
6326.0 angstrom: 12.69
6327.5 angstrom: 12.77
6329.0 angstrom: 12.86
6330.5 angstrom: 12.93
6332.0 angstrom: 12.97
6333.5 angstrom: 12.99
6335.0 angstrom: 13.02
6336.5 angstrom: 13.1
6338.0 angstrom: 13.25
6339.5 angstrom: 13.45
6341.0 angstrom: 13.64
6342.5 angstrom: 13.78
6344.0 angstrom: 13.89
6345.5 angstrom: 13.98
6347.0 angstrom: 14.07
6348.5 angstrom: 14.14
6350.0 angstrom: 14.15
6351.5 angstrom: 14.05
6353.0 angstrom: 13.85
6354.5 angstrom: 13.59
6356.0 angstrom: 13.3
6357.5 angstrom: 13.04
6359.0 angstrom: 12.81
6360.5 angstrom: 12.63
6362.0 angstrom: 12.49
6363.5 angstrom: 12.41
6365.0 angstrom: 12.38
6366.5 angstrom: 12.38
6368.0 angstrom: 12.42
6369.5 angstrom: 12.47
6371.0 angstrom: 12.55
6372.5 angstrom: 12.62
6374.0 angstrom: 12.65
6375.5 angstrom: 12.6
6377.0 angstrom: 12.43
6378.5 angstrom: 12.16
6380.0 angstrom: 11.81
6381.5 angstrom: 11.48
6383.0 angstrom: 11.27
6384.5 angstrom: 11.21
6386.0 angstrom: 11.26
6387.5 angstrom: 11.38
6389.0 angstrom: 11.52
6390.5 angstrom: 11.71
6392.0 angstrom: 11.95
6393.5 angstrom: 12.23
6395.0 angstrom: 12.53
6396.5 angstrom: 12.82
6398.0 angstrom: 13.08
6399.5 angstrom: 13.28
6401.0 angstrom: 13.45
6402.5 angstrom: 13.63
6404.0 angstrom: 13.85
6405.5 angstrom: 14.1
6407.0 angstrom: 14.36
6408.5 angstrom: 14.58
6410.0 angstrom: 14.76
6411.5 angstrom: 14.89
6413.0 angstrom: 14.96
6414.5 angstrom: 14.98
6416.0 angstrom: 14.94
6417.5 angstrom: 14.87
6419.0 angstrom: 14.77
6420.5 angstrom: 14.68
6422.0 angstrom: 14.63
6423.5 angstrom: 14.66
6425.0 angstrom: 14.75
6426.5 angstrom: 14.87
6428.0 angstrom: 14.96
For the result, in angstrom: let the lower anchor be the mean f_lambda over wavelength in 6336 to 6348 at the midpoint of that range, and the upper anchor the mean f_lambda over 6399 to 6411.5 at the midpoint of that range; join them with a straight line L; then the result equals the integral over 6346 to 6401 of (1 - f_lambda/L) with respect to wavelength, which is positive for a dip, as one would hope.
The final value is 5.0 angstrom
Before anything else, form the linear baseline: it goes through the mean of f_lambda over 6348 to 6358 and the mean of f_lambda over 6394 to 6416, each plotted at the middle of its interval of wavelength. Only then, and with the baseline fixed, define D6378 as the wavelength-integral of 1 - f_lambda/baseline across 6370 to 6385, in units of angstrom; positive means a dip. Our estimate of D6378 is 1.9 angstrom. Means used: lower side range 13.7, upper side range 14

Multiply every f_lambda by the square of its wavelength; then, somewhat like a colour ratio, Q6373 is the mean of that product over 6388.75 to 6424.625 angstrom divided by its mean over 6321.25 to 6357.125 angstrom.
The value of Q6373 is 1.1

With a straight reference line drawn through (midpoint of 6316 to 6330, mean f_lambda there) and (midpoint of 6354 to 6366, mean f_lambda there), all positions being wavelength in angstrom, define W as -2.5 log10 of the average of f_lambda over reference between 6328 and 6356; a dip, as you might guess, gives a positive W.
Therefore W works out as -0.070 mag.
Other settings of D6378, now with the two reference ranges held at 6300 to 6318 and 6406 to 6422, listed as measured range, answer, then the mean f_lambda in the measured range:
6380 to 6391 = 1.93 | 11.4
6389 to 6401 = 1.40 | 12.5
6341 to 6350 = -0.99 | 14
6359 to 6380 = 1.38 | 12.5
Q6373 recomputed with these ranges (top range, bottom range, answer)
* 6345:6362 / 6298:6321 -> 1.20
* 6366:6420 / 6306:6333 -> 1.09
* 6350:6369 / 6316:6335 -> 1.04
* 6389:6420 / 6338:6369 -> 1.05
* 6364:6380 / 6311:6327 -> 1.03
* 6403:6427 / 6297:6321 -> 1.33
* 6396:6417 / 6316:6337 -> 1.14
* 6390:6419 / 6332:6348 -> 1.04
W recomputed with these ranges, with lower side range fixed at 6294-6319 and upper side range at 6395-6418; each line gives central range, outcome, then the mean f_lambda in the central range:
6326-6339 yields -0.09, 13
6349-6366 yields -0.04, 13.2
